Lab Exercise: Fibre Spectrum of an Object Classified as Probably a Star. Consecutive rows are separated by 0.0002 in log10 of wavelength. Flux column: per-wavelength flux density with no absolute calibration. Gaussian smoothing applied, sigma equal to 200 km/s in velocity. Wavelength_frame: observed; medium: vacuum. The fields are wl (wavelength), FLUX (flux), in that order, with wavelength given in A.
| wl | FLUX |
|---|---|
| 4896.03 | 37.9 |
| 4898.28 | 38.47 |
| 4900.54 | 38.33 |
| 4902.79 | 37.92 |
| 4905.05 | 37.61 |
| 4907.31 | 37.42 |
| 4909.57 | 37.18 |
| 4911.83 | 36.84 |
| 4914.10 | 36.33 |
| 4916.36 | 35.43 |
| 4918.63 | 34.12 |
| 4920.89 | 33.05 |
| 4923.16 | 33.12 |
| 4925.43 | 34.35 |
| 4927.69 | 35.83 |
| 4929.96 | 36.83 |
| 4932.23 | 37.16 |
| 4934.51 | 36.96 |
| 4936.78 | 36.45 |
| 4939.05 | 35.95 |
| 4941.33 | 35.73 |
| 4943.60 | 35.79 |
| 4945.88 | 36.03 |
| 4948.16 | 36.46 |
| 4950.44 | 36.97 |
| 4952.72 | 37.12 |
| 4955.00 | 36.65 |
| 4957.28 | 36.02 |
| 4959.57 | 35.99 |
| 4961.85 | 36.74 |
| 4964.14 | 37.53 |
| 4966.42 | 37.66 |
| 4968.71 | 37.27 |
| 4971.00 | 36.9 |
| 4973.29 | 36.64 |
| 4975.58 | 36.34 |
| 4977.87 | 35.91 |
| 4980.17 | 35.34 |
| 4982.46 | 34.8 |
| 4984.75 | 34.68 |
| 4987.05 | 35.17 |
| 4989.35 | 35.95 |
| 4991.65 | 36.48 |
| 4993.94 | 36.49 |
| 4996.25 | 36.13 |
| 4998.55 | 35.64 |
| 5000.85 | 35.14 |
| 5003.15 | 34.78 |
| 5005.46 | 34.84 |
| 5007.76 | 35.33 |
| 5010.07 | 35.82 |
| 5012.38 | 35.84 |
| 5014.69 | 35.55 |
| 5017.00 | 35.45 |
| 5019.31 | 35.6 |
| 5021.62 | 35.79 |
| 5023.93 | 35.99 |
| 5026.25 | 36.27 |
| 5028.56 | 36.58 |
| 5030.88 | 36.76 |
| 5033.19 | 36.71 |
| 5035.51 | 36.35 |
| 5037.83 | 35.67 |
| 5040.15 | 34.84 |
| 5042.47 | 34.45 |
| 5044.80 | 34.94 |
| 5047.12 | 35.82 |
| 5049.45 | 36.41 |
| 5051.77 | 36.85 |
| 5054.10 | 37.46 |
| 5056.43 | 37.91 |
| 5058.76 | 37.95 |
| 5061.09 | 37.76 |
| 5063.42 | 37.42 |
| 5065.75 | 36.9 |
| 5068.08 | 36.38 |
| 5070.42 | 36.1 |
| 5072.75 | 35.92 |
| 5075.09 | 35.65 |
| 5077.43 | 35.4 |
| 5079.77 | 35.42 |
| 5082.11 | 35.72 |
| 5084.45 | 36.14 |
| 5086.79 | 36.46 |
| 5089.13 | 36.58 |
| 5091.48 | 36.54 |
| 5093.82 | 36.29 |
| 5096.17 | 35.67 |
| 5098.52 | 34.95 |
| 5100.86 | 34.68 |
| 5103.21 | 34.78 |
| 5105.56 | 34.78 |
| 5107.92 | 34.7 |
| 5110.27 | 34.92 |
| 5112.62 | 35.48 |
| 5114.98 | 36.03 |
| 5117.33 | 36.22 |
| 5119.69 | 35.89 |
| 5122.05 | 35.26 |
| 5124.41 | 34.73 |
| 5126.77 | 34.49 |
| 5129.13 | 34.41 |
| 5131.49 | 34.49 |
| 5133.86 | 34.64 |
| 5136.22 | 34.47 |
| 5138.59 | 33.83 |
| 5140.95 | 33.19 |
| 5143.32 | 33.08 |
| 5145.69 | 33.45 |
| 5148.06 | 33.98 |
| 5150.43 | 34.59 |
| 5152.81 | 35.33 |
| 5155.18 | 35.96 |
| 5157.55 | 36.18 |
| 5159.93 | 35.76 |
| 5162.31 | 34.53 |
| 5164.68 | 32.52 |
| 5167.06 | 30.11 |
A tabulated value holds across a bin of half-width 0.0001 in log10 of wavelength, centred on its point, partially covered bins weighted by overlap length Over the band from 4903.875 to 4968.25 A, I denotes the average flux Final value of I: 36.2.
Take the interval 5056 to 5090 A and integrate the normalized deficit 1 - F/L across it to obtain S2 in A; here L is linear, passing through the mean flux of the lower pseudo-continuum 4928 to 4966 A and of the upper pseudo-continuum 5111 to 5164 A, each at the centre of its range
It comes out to -1.1 A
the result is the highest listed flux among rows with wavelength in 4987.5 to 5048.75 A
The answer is 36.76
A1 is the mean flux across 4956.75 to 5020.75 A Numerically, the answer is 35.9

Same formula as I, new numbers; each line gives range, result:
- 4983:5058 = 35.9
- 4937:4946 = 35.9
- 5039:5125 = 35.9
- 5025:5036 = 36.5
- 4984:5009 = 35.5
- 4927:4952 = 36.4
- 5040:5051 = 35.4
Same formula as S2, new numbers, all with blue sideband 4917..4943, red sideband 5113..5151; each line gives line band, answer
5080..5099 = -0.71 A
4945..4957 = -0.43 A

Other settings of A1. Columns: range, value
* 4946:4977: 36.8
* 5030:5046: 35.7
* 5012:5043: 35.9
